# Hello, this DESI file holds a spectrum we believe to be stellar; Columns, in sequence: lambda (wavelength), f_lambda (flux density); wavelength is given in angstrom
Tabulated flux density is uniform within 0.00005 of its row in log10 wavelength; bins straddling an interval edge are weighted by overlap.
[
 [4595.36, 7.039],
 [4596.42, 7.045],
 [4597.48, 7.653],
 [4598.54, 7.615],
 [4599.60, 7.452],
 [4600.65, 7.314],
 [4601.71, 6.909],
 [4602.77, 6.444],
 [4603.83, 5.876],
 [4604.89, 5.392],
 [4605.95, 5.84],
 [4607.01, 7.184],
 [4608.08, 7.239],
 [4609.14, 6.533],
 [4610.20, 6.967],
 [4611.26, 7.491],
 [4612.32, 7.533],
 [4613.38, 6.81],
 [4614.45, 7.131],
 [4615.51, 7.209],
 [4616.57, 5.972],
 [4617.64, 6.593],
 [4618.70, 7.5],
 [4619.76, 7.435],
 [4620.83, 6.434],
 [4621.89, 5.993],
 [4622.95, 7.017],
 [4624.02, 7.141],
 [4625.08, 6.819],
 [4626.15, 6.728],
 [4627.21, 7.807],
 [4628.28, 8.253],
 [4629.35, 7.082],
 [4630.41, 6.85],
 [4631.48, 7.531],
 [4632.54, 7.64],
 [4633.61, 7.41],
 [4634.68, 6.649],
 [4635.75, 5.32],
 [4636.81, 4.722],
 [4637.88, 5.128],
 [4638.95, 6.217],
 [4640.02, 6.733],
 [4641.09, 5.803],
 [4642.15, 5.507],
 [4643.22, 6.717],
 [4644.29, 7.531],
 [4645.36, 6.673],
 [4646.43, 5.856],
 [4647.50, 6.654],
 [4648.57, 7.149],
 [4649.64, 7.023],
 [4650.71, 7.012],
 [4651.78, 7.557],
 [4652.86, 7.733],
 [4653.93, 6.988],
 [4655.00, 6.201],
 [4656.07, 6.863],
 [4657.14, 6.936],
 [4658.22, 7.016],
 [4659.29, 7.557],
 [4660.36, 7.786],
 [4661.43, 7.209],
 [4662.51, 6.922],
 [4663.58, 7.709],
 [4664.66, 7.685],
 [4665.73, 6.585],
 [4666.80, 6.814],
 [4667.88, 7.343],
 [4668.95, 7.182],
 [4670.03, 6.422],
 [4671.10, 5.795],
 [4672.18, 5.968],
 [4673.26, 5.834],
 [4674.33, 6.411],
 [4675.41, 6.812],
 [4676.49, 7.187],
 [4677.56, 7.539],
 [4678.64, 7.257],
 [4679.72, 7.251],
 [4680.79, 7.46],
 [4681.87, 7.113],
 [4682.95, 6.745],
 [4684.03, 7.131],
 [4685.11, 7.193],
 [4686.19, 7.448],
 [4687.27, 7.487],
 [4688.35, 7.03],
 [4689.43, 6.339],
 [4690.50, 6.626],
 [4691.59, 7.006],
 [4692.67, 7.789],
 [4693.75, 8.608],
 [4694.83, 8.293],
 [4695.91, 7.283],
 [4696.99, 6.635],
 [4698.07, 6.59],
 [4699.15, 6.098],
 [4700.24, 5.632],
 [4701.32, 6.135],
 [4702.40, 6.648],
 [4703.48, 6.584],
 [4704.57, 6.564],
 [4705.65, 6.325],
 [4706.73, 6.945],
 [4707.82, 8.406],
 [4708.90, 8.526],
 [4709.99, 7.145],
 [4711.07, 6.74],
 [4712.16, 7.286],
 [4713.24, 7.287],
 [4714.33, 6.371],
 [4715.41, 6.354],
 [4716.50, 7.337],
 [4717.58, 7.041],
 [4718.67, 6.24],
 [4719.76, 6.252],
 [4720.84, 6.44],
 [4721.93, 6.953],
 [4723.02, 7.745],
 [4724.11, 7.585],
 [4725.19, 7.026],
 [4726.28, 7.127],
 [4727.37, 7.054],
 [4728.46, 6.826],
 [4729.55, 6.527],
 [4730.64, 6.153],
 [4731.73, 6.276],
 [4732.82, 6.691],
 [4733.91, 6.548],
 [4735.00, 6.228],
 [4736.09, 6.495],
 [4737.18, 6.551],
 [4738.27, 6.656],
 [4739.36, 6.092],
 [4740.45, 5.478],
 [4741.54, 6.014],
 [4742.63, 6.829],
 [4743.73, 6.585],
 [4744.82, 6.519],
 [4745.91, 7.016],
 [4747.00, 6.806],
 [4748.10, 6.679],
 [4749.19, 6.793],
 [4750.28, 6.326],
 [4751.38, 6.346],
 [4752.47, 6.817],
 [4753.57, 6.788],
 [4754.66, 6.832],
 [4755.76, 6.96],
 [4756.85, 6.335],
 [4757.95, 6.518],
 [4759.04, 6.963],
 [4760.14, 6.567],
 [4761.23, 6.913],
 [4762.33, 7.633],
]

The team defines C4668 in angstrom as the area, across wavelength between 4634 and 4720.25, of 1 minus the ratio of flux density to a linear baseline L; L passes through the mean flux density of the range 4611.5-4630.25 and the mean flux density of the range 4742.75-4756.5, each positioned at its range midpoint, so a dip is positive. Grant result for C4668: 0.4 angstrom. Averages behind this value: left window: 7.03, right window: 6.7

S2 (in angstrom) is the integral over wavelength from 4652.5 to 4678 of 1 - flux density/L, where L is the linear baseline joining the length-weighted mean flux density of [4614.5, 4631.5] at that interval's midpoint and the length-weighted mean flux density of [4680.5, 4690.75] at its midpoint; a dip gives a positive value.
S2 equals 0.4 angstrom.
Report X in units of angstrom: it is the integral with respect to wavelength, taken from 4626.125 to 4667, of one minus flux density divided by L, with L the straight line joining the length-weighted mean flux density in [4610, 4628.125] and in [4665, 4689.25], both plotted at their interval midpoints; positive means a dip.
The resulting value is 0.6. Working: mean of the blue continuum 7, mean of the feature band 6.86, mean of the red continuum 6.91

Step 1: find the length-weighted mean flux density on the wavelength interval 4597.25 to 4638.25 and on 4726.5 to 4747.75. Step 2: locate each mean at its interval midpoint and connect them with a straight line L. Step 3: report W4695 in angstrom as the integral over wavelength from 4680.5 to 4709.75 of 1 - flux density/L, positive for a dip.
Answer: -1.9 angstrom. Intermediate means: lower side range 6.84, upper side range 6.5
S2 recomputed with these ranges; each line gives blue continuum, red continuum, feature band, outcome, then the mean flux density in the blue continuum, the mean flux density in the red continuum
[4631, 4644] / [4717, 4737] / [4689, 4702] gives -0.7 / 6.3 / 6.73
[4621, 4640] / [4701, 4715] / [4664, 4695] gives -0.6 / 6.72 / 7.01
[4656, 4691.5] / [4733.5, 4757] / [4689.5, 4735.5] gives -1.0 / 6.99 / 6.54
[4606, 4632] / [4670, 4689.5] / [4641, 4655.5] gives 0.4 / 7.03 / 6.89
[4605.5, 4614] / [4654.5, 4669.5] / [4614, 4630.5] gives 0.0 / 6.96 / 7.13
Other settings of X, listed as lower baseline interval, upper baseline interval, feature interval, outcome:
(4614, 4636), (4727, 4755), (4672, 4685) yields -0.3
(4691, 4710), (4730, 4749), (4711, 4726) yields -0.3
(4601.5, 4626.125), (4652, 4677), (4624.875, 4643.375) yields 0.6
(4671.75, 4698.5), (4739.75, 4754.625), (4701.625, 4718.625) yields -0.3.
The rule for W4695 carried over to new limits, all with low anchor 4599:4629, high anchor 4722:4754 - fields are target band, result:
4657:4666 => -0.7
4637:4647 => 0.9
